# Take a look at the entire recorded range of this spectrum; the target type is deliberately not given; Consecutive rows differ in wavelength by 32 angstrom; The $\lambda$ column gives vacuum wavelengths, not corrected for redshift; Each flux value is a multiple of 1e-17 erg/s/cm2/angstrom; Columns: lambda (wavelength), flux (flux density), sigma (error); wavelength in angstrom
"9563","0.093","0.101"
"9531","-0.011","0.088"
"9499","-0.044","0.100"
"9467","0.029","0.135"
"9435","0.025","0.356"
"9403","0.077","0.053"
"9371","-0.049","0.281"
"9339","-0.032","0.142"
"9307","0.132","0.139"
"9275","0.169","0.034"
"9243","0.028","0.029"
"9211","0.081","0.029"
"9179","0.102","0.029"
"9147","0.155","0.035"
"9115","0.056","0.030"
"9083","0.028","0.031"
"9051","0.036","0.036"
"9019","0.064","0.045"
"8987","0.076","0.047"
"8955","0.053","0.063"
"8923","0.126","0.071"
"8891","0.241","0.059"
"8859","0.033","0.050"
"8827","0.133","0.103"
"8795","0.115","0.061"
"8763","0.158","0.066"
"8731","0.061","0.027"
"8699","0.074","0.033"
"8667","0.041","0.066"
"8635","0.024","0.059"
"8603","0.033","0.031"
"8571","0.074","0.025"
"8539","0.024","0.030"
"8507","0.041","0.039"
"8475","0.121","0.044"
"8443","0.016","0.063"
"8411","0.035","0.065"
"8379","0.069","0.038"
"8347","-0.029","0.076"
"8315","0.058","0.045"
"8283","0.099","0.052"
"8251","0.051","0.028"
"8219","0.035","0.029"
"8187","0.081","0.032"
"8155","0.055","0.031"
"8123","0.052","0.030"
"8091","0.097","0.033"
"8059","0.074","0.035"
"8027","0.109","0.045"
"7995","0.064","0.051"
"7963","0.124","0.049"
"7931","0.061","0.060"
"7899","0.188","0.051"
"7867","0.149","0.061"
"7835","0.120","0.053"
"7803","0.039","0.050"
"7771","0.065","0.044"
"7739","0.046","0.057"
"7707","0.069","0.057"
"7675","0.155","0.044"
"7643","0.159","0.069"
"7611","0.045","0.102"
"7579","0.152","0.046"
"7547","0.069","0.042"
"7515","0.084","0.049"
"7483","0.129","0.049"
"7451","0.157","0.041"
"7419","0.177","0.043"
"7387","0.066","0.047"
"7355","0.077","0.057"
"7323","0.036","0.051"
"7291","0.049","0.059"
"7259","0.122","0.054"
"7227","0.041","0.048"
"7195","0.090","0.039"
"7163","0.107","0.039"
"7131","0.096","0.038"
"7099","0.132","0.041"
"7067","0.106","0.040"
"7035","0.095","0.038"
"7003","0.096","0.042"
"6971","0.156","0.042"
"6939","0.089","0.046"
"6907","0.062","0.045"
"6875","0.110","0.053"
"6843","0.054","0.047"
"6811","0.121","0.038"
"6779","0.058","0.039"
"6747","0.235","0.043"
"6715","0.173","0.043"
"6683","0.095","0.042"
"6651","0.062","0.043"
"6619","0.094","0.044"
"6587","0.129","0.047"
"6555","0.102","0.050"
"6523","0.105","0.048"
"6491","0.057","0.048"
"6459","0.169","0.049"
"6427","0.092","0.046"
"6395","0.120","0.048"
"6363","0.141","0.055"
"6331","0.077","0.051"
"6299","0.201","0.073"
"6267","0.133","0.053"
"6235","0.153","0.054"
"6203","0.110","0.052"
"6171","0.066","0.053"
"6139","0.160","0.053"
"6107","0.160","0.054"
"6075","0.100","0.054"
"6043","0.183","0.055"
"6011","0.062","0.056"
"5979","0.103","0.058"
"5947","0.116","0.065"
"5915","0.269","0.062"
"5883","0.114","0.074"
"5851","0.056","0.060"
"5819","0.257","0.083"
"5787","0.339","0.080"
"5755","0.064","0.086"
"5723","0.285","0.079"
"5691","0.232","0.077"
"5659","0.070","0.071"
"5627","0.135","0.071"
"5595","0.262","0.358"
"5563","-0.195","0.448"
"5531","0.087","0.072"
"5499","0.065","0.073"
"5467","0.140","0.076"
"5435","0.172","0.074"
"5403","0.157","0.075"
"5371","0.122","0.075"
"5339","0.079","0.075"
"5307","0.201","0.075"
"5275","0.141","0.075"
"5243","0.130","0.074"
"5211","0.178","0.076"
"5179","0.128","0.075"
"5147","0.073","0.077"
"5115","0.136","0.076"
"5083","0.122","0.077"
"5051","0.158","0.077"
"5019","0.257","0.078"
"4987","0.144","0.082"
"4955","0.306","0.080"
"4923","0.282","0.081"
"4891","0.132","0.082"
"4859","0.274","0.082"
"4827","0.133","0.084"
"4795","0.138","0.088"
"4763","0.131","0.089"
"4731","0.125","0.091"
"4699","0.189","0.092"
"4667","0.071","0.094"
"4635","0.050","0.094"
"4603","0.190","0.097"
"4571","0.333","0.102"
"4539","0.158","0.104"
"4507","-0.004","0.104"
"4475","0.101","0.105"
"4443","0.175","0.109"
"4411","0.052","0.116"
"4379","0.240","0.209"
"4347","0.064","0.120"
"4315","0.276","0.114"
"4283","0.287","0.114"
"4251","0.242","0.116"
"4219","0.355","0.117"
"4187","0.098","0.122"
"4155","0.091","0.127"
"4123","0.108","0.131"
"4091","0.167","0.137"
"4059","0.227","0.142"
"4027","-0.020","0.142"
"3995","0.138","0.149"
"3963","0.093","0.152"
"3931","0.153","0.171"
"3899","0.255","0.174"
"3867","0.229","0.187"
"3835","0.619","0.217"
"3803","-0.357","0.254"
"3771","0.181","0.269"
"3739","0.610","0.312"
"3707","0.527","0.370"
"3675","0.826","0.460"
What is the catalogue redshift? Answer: 1.600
